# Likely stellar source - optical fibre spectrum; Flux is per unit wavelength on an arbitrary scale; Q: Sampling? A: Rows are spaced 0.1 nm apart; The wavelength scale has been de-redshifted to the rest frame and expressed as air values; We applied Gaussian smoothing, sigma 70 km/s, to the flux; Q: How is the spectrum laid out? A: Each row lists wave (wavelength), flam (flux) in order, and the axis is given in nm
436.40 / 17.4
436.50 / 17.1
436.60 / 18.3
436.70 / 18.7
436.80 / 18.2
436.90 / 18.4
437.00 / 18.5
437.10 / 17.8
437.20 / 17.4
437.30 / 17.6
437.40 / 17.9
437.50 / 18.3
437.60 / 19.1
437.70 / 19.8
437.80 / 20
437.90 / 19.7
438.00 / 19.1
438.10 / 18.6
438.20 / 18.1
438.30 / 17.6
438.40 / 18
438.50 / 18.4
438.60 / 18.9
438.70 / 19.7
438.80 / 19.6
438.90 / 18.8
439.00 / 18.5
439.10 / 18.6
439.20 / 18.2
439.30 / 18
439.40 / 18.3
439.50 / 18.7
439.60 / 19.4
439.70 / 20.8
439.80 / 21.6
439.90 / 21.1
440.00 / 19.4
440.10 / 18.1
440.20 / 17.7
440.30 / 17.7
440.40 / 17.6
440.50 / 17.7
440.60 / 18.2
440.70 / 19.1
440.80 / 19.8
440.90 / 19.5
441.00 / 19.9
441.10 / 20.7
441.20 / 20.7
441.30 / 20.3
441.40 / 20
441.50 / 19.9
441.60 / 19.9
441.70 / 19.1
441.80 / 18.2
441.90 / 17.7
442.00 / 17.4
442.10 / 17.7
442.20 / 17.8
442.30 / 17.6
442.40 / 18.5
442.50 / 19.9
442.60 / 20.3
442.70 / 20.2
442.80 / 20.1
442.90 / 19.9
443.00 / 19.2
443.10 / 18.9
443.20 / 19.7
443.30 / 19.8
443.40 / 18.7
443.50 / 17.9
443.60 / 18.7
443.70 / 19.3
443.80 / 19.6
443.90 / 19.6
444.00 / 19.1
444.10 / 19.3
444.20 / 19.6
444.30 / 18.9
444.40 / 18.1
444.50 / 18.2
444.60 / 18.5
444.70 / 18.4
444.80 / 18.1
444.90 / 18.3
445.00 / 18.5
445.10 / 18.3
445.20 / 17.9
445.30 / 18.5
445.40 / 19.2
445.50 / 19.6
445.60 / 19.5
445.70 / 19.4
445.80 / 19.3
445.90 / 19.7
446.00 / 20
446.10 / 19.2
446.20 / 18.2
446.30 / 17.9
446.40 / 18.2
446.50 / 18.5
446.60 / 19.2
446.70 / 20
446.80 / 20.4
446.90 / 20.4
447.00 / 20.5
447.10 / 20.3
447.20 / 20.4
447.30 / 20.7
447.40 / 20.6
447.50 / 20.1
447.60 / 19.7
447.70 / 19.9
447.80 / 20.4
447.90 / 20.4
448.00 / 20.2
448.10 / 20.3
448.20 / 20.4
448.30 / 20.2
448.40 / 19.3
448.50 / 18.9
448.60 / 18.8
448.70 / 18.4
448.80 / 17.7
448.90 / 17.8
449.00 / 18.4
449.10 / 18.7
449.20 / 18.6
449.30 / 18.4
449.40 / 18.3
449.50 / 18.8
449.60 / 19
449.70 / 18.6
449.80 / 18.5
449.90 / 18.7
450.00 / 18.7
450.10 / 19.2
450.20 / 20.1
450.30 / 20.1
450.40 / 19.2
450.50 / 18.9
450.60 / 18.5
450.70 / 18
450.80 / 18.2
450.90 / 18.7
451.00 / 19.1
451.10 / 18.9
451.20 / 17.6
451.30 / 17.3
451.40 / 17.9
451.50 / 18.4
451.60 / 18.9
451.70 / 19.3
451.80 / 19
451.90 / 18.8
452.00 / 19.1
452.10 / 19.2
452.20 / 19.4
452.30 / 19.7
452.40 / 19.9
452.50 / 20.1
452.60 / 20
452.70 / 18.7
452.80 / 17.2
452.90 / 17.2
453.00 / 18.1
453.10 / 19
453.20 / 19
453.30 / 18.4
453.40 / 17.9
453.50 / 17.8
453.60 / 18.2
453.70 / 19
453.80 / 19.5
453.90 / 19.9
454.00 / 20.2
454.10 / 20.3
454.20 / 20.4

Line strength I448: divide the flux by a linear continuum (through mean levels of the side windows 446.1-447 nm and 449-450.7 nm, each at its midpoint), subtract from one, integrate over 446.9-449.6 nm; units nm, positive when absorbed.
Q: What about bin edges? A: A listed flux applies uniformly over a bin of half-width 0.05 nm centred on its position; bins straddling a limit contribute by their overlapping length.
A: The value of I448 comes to -0.07 nm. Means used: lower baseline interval 19.2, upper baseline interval 18.9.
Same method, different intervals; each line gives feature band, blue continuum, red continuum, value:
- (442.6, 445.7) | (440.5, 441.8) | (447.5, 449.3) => 0.08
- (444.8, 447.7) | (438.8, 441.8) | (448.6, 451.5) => -0.08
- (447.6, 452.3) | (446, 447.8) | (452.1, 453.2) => 0.08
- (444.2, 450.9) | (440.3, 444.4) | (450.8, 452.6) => -0.04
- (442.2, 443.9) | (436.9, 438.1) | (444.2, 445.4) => -0.07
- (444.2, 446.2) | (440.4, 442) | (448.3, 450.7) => 0.02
